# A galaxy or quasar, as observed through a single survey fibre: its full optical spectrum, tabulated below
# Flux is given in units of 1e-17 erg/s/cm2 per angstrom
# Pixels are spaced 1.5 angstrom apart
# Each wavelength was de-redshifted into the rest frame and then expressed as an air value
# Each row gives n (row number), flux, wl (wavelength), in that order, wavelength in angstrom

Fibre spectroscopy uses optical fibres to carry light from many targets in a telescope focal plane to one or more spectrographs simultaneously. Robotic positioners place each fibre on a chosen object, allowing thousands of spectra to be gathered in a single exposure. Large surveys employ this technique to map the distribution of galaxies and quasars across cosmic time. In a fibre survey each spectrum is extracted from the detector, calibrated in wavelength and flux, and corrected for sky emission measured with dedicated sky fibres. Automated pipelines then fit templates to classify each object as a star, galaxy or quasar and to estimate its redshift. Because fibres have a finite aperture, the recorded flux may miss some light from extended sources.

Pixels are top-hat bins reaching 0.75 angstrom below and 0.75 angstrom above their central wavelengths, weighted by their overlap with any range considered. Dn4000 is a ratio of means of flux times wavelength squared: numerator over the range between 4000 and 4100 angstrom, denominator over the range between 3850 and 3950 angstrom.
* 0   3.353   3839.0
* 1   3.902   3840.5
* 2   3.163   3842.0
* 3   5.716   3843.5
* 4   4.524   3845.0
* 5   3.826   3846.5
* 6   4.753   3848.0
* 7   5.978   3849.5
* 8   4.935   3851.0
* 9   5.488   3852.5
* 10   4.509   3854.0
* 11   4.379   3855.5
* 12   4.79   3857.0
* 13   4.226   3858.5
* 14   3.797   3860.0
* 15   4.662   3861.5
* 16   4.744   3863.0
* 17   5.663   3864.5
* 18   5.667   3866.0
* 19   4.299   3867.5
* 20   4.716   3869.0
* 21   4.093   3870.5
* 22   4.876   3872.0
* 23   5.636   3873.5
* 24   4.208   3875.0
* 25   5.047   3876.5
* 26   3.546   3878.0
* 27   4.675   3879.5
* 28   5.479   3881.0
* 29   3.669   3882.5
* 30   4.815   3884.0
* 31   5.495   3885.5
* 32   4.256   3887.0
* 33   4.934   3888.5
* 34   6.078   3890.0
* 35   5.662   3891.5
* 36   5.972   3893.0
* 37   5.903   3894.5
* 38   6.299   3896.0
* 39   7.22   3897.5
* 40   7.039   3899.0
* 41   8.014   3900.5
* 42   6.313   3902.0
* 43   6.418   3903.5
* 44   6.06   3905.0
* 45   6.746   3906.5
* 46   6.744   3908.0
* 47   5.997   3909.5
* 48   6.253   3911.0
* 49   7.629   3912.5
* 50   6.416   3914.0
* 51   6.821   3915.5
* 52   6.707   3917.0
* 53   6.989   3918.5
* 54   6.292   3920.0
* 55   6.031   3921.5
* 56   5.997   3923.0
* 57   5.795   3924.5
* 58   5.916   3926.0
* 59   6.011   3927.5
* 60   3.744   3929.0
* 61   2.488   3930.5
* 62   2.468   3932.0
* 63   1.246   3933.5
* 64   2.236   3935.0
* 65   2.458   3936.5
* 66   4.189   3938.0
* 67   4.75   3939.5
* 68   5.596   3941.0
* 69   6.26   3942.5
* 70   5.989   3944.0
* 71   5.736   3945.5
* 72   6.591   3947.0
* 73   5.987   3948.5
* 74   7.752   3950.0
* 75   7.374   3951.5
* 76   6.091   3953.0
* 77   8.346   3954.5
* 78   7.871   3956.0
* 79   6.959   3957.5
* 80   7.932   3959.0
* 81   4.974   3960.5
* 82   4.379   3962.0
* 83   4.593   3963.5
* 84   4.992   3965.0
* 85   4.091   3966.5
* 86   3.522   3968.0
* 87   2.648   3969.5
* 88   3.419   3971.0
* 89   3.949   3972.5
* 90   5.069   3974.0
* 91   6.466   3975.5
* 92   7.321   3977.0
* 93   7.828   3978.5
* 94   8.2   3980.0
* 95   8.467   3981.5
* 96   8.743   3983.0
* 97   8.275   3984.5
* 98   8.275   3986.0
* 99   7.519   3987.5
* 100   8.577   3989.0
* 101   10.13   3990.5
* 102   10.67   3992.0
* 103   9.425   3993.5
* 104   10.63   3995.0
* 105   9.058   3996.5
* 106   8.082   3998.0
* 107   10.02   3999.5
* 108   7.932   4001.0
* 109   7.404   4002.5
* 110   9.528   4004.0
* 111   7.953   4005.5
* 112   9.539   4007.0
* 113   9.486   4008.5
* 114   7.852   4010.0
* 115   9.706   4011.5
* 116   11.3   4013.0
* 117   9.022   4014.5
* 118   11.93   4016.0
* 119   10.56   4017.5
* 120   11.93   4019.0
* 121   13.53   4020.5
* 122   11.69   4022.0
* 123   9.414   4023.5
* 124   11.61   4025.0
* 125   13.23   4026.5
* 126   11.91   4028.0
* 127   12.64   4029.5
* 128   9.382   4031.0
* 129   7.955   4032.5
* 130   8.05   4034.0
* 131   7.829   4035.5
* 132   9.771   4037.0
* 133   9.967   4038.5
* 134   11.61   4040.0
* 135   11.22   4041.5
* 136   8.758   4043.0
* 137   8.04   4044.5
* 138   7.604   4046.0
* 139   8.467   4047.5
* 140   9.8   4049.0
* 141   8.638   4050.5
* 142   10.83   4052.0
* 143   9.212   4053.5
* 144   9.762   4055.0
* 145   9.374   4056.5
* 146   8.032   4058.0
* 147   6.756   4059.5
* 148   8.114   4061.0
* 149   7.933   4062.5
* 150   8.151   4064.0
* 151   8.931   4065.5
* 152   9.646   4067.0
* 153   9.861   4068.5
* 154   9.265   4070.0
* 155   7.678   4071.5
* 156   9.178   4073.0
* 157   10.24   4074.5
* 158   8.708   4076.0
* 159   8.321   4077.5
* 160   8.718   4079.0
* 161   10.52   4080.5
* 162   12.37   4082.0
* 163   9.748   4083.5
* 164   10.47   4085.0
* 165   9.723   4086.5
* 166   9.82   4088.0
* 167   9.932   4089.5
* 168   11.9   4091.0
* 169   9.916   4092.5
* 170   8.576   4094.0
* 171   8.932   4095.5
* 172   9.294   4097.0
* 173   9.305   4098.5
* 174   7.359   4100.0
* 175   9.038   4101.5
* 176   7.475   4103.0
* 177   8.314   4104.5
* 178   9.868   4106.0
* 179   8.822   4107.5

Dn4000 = 1.94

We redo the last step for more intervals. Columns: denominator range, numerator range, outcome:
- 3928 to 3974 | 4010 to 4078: 2.04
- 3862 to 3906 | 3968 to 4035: 1.76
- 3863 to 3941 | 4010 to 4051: 2.04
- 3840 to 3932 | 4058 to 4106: 1.88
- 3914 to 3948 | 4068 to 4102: 2.04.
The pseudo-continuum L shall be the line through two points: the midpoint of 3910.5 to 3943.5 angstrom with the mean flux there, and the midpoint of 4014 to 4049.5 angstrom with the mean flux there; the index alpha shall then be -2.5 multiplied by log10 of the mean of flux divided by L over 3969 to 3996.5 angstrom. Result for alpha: 0.04 mag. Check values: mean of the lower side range 5.1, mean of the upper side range 10.3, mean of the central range 7.62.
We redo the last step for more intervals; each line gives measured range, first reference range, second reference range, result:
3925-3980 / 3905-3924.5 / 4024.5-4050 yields 0.40 mag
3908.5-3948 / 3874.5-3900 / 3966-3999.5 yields 0.17 mag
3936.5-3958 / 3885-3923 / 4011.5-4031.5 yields 0.30 mag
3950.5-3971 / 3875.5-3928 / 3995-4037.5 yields 0.38 mag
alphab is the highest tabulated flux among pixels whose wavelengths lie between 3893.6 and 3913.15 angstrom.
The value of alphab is 8.014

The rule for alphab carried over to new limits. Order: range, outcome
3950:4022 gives 13.53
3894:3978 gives 8.346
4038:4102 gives 12.37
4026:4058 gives 13.23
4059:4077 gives 10.24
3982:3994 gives 10.67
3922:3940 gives 6.011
